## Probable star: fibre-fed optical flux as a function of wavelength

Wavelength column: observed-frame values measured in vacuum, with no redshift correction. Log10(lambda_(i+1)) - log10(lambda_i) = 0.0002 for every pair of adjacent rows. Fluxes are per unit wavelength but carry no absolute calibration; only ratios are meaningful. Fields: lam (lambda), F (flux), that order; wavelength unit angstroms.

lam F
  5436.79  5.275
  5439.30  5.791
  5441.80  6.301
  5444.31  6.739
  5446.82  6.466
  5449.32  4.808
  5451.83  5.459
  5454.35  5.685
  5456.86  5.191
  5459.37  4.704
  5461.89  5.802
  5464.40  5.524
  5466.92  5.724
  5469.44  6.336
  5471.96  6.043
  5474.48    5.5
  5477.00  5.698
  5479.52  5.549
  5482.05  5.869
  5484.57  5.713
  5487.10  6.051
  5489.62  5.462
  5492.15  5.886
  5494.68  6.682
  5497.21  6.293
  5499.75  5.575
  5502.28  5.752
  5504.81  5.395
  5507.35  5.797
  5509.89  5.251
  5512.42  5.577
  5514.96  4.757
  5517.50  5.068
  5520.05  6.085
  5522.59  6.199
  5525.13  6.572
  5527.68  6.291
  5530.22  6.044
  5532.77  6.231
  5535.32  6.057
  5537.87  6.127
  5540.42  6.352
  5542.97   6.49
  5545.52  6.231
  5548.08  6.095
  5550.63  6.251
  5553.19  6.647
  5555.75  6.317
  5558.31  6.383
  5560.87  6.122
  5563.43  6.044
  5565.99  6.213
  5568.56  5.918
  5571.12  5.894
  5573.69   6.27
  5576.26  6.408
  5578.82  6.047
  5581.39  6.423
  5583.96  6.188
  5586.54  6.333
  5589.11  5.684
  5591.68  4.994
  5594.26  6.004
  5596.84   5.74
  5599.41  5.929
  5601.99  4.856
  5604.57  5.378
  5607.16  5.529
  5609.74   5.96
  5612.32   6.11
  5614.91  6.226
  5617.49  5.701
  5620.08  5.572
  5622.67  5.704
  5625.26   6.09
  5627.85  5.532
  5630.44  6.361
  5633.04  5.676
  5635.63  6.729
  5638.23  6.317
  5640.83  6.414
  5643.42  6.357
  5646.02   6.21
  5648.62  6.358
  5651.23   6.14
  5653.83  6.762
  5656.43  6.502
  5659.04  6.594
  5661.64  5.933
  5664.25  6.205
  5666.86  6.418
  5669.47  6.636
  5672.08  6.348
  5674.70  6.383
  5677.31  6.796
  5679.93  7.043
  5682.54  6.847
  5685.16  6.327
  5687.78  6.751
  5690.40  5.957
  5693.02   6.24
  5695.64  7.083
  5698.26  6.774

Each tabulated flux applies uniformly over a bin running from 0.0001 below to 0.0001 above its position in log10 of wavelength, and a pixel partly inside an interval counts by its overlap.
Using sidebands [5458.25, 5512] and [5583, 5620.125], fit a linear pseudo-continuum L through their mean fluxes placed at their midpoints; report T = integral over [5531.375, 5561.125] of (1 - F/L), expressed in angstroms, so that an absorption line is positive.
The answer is -2.76 angstroms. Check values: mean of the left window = 5.74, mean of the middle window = 6.28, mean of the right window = 5.75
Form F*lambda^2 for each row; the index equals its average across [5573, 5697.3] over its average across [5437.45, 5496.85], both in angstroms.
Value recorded 1.13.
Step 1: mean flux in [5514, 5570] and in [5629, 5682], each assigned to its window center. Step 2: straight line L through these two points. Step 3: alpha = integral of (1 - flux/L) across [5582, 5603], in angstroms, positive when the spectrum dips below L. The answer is 1.7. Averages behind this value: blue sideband 6.12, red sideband 6.41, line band 5.75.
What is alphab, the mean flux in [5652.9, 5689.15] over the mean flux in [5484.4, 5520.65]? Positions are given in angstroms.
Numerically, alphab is 1.15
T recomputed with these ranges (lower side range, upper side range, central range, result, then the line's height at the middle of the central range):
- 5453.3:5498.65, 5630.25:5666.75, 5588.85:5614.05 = 2.2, 6.17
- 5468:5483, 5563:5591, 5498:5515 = 1.1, 5.91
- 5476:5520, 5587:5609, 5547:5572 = -2.6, 5.6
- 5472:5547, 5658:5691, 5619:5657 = 1.1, 6.36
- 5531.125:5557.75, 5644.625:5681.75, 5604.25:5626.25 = 1.9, 6.39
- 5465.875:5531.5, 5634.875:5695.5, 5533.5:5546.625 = -0.6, 5.97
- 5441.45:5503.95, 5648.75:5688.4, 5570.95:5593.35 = 0.5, 6.19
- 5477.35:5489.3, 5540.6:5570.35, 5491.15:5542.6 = 0.7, 5.99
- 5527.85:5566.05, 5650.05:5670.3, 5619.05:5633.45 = 1.2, 6.35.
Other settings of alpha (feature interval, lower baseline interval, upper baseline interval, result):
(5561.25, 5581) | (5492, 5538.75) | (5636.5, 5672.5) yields -0.2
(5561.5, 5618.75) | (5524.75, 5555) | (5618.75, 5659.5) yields 3.0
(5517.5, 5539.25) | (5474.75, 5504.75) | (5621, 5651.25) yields -0.8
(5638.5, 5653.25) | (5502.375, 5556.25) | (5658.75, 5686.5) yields 0.2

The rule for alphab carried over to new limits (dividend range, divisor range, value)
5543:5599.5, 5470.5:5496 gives 1.04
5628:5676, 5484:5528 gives 1.09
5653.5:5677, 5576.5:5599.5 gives 1.08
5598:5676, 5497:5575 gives 1.02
